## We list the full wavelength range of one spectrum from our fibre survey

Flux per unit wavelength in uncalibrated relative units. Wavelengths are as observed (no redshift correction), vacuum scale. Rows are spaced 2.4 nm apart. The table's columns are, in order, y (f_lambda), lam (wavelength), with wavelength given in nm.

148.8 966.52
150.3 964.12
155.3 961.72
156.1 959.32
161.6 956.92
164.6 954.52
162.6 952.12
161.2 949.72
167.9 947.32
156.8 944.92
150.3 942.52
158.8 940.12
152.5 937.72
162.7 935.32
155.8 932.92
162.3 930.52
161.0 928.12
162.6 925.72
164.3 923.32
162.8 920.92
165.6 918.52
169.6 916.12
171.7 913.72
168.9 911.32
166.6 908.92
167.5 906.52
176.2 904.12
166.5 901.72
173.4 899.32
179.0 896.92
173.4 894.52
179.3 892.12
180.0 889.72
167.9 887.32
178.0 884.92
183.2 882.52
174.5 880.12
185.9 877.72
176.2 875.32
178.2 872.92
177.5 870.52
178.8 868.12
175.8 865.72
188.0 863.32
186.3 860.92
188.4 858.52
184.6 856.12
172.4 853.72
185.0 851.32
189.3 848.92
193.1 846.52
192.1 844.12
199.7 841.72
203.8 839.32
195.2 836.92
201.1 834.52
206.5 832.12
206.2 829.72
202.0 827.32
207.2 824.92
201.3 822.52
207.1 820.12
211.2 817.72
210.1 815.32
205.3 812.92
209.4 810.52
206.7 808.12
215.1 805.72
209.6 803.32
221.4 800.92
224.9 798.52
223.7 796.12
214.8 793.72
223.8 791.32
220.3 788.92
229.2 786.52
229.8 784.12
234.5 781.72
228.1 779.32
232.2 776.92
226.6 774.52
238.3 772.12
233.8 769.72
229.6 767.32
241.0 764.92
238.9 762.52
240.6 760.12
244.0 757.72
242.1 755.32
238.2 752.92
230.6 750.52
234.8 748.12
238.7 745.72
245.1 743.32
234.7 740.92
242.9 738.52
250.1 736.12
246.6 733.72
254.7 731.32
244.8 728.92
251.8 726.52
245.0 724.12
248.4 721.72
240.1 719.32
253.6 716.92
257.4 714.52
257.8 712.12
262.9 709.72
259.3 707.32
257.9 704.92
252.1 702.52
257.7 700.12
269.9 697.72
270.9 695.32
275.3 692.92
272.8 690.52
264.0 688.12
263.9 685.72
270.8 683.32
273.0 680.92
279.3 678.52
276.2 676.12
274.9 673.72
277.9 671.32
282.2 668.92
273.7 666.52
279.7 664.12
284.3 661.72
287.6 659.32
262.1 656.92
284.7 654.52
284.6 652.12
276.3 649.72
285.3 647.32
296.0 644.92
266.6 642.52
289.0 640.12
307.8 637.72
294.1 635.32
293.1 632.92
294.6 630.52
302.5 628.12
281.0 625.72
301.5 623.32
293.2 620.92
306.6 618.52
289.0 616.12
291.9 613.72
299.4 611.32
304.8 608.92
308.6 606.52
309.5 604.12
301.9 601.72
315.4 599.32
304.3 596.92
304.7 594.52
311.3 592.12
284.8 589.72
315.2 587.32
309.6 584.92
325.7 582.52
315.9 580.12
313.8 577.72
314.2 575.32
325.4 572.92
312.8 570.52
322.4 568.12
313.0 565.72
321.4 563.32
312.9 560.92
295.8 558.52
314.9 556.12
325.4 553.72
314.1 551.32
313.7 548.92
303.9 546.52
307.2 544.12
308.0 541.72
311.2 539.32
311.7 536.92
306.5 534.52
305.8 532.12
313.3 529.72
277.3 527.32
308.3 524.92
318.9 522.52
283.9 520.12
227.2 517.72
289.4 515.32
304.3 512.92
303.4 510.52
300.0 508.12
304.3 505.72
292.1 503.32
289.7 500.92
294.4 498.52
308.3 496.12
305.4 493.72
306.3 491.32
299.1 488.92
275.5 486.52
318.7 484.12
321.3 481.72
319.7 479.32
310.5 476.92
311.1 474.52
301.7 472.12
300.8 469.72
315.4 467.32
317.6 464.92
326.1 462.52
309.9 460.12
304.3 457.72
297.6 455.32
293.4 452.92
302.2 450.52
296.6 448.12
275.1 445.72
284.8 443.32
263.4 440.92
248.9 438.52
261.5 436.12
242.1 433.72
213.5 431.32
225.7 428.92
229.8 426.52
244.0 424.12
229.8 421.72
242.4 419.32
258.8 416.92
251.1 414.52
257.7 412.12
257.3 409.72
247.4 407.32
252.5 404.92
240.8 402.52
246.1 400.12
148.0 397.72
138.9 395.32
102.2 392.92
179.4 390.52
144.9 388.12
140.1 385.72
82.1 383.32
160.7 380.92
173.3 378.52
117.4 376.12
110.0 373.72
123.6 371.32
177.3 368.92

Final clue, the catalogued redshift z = 0.00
